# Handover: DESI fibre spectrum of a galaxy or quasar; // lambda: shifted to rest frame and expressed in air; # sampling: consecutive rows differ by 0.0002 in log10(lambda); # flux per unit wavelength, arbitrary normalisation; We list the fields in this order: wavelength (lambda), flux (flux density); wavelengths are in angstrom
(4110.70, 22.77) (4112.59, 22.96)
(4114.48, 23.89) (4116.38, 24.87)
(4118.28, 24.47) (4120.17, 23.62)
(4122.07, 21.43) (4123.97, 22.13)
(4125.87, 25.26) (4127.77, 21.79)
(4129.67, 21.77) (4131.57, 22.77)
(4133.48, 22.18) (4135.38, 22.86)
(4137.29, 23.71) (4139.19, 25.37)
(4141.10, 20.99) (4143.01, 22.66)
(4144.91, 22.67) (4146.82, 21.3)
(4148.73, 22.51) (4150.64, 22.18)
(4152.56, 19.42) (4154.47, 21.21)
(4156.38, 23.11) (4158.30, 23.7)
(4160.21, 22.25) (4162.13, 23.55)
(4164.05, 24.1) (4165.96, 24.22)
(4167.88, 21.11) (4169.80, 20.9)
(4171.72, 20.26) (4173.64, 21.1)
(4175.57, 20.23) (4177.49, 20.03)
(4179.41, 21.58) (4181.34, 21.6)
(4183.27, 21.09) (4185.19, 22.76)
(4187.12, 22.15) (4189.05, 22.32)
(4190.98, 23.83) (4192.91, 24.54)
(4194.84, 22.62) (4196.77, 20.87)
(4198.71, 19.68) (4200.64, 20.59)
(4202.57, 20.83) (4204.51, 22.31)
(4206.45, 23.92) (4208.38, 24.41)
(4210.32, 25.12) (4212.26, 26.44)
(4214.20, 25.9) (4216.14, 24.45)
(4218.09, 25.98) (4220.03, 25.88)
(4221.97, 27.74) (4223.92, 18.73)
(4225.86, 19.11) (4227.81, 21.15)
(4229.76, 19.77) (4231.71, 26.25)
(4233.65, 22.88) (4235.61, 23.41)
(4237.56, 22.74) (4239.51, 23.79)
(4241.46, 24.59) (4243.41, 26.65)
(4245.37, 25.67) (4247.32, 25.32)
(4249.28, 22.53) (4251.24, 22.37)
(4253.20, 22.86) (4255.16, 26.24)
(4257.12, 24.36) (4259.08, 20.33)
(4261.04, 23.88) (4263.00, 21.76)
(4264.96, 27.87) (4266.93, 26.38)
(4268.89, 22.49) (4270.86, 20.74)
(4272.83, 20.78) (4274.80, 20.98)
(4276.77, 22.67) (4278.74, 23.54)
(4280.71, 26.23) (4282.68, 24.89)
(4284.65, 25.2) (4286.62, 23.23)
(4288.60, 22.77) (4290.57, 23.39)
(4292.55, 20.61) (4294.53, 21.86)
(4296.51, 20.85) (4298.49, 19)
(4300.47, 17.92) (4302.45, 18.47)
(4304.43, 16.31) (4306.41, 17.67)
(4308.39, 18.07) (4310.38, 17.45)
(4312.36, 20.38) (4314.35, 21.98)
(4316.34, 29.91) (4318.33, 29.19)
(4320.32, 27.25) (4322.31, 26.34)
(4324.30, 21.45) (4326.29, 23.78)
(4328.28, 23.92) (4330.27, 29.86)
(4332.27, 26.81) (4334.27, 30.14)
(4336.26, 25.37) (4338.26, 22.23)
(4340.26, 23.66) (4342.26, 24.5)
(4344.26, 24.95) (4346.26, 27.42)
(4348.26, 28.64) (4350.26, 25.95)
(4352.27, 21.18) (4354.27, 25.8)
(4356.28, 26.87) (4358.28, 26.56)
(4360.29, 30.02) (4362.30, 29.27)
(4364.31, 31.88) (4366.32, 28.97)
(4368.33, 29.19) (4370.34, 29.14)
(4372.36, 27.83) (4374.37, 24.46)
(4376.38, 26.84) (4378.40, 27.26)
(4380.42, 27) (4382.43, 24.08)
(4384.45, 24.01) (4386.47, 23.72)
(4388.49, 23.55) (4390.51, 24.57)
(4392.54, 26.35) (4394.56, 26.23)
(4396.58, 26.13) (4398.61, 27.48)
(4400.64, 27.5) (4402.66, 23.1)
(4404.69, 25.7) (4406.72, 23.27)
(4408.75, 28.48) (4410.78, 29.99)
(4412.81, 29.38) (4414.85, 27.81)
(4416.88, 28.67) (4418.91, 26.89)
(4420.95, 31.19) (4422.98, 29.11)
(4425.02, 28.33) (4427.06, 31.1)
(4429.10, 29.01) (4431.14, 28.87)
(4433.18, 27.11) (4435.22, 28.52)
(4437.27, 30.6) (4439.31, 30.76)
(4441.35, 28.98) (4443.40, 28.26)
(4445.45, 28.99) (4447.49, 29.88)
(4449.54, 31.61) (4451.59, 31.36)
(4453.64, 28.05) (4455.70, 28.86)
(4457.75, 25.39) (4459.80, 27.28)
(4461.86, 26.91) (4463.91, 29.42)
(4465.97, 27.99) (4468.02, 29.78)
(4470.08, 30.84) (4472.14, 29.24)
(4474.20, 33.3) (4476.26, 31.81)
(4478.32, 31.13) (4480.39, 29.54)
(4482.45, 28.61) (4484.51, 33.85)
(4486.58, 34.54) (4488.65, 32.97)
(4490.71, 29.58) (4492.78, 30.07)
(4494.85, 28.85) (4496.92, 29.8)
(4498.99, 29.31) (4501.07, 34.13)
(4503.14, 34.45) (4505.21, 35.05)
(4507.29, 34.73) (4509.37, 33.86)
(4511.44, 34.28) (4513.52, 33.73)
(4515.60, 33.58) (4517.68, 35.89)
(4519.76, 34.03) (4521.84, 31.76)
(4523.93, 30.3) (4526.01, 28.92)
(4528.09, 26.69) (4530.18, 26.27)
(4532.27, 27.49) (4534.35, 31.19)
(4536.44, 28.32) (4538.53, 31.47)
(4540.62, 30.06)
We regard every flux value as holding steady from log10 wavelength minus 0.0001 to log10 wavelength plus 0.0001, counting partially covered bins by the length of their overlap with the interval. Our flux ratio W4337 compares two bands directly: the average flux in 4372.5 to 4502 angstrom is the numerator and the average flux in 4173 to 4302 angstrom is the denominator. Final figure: 1.24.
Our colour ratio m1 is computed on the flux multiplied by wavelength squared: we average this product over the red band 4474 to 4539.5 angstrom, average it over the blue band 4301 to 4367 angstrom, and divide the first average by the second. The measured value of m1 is 1.4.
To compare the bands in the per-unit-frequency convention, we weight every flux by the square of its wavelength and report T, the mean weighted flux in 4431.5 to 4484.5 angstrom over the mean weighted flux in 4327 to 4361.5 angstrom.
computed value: 1.19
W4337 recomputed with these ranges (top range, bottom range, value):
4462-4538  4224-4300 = 1.35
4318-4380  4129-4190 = 1.21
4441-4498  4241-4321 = 1.31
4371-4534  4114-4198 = 1.30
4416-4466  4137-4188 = 1.31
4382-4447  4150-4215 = 1.23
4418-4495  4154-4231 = 1.32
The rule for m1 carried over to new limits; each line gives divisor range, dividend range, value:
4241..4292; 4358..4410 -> 1.19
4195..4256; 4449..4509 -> 1.47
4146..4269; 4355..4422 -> 1.28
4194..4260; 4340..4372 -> 1.24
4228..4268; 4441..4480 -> 1.36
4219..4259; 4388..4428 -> 1.25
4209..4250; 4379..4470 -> 1.27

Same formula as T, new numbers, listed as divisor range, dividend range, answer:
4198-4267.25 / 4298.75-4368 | 1.10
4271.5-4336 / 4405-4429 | 1.31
